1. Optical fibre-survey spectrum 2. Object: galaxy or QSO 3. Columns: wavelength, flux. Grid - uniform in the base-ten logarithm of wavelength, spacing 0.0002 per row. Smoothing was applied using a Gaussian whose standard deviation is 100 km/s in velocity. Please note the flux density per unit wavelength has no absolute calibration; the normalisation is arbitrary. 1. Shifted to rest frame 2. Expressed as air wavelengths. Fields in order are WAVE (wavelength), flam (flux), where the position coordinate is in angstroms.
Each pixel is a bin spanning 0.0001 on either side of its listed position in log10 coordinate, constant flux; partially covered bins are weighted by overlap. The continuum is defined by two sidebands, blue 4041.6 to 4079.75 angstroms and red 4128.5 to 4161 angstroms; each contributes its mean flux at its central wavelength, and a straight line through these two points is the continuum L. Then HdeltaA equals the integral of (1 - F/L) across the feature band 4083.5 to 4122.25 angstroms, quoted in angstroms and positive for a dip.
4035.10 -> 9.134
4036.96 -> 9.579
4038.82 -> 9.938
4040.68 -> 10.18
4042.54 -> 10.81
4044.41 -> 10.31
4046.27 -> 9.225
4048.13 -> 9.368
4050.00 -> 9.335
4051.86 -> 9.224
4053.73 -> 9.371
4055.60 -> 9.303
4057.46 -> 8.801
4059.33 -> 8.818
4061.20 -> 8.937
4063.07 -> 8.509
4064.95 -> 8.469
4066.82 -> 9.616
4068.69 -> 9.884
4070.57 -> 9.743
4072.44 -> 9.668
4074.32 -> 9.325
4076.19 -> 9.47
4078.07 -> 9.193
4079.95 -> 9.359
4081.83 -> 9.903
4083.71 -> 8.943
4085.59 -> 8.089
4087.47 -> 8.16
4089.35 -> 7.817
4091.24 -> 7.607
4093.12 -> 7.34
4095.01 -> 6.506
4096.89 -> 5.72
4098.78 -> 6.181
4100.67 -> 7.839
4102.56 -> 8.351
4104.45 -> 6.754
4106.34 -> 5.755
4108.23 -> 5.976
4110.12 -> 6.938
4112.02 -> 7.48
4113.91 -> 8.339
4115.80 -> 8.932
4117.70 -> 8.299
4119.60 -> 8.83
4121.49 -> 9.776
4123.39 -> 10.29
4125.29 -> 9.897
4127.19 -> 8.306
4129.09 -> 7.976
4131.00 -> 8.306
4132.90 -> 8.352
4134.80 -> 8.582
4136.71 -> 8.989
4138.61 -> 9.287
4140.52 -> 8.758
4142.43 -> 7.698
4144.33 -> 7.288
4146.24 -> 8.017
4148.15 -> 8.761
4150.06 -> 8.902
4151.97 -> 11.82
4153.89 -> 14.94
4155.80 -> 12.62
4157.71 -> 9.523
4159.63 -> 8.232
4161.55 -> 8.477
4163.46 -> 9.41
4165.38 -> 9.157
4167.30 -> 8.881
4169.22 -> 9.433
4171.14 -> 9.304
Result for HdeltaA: 7.3 angstroms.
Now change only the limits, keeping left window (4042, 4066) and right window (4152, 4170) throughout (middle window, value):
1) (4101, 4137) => 5.9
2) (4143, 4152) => 1.3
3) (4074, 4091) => 1.1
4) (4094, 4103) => 2.6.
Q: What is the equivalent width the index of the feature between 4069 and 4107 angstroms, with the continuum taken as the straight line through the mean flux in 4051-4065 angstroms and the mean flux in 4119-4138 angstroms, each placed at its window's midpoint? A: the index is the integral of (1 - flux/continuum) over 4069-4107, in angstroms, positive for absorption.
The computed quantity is 3.5 angstroms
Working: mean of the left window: 8.95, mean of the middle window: 8.13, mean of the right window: 8.94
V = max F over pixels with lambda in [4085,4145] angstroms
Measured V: 10.29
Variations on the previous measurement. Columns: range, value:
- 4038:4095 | 10.81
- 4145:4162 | 14.94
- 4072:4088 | 9.903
